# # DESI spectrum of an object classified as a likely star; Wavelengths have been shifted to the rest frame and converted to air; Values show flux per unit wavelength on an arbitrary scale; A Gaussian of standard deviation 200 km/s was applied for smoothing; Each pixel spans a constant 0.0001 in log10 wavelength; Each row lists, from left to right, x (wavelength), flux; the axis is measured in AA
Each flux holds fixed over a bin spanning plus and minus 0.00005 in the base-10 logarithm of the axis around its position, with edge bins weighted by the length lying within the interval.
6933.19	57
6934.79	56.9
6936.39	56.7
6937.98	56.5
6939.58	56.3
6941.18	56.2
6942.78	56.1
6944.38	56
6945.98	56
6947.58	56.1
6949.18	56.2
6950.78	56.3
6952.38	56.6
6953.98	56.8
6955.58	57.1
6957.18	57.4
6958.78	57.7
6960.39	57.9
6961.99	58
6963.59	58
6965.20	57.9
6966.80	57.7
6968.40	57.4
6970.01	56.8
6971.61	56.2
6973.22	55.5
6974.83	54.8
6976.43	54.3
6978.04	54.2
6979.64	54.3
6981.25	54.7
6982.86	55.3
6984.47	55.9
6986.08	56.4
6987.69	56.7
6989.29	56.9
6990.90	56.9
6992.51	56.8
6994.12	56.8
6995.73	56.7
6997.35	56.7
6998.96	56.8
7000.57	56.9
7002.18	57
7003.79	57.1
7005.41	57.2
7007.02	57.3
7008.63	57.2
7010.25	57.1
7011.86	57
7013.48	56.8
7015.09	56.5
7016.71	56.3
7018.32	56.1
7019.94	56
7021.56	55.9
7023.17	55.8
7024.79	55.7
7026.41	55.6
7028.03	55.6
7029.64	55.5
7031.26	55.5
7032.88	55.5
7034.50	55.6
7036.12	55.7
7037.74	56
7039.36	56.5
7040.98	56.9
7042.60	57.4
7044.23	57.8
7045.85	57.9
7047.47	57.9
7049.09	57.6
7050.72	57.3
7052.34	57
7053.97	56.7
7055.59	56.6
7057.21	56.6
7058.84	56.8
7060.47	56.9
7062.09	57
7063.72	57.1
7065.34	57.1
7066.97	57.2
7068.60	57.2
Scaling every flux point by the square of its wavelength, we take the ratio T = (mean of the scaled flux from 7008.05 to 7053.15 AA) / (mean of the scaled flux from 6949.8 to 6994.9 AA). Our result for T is 1.02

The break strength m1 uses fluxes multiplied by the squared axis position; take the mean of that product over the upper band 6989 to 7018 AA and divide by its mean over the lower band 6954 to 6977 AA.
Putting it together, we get 1.01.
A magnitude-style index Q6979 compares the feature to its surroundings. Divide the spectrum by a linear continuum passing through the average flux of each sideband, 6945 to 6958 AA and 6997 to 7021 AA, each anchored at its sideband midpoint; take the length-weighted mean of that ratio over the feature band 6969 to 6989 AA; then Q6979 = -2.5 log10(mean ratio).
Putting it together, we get 0.023 mag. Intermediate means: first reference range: 56.6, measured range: 55.5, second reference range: 56.8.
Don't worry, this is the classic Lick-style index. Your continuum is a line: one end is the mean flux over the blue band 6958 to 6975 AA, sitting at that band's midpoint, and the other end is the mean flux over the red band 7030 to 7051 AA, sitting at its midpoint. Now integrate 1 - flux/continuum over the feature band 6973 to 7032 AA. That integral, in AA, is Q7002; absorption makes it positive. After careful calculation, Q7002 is 0.8 AA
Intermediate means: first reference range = 57.1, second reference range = 56.7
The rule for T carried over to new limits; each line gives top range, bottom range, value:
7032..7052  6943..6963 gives 1.03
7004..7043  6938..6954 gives 1.02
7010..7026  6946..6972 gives 1.00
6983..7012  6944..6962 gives 1.01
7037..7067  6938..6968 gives 1.03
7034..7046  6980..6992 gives 1.03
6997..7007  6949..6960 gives 1.01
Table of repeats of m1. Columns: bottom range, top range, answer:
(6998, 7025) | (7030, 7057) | 1.01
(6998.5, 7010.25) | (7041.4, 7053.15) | 1.02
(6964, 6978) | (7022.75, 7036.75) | 1.01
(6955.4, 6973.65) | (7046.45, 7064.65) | 1.02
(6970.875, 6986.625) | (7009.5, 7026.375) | 1.03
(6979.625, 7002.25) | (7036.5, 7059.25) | 1.03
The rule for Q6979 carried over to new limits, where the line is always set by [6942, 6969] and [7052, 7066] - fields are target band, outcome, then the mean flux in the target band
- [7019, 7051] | 0.01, 56.4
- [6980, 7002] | 0.01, 56.4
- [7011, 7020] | 0.01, 56.5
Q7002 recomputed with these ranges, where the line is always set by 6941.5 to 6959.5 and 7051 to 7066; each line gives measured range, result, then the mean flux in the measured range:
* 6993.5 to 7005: -0.03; 56.8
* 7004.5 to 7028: 0.14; 56.4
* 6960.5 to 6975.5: -0.10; 57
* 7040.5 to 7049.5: -0.12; 57.6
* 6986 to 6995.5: -0.01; 56.8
